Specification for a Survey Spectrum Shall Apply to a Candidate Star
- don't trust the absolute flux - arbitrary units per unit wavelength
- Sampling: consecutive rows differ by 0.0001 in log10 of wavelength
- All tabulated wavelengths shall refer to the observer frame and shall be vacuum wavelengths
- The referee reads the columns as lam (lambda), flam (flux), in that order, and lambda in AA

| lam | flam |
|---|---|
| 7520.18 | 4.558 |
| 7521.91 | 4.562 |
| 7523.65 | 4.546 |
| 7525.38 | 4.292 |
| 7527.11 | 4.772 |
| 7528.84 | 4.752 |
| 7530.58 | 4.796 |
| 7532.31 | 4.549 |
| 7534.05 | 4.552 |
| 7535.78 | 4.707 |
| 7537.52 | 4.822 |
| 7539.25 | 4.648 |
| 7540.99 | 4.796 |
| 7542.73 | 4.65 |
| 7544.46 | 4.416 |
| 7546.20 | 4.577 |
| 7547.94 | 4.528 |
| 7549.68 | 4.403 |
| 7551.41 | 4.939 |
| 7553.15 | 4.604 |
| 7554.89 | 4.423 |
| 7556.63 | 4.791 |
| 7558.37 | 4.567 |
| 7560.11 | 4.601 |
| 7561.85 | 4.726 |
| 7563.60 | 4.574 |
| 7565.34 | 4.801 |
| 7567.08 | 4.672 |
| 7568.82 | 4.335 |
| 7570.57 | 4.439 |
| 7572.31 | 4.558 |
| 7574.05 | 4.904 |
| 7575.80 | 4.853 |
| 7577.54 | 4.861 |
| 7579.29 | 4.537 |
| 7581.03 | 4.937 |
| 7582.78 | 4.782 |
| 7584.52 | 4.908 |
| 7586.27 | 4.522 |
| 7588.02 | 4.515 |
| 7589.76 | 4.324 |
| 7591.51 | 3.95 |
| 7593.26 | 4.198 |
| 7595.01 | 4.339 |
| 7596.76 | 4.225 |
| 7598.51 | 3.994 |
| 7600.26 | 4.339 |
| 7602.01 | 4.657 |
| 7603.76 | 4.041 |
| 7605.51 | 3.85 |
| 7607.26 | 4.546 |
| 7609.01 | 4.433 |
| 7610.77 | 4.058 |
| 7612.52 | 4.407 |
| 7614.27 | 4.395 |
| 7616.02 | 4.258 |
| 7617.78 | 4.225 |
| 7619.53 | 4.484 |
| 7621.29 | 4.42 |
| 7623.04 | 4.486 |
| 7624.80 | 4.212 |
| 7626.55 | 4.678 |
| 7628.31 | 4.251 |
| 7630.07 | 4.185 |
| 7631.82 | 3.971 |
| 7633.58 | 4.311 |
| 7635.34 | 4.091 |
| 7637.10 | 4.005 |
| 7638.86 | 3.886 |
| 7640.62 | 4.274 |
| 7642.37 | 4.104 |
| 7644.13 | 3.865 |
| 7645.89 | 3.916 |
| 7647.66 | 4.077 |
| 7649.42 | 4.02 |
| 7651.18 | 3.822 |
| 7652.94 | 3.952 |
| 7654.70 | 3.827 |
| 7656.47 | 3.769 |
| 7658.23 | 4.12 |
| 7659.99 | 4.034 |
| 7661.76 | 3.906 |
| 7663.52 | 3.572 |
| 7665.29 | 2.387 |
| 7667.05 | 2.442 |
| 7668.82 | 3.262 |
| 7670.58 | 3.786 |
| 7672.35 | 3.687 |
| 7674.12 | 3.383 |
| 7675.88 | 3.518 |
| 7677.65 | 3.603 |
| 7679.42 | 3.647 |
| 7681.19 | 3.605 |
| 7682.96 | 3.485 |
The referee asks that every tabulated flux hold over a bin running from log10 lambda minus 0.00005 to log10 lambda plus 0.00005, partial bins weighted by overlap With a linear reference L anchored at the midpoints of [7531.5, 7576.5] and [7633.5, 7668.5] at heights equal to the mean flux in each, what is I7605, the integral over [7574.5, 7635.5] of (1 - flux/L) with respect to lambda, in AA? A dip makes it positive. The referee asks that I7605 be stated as -2.81 AA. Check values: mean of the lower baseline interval 4.63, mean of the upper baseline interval 3.8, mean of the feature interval 4.38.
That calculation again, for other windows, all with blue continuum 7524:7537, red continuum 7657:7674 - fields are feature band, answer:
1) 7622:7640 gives -2.12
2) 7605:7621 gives -1.59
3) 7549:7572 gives -1.22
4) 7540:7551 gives -0.18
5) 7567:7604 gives -3.01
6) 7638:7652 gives -1.35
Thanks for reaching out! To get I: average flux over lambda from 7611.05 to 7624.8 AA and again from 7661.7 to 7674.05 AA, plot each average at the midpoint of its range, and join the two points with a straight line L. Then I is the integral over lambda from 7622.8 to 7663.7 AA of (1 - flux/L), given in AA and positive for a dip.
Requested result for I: -2.9 AA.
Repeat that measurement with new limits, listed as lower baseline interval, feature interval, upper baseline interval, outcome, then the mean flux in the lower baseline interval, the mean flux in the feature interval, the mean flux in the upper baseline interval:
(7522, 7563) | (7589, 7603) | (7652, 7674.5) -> -0.3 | 4.63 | 4.25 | 3.55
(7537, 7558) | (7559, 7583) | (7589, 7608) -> -1.3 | 4.63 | 4.68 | 4.22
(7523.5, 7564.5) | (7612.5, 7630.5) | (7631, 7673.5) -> -1.5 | 4.63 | 4.37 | 3.79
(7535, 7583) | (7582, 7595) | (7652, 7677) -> -0.3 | 4.66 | 4.45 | 3.55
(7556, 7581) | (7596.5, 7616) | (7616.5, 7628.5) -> 0.9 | 4.67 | 4.27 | 4.4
